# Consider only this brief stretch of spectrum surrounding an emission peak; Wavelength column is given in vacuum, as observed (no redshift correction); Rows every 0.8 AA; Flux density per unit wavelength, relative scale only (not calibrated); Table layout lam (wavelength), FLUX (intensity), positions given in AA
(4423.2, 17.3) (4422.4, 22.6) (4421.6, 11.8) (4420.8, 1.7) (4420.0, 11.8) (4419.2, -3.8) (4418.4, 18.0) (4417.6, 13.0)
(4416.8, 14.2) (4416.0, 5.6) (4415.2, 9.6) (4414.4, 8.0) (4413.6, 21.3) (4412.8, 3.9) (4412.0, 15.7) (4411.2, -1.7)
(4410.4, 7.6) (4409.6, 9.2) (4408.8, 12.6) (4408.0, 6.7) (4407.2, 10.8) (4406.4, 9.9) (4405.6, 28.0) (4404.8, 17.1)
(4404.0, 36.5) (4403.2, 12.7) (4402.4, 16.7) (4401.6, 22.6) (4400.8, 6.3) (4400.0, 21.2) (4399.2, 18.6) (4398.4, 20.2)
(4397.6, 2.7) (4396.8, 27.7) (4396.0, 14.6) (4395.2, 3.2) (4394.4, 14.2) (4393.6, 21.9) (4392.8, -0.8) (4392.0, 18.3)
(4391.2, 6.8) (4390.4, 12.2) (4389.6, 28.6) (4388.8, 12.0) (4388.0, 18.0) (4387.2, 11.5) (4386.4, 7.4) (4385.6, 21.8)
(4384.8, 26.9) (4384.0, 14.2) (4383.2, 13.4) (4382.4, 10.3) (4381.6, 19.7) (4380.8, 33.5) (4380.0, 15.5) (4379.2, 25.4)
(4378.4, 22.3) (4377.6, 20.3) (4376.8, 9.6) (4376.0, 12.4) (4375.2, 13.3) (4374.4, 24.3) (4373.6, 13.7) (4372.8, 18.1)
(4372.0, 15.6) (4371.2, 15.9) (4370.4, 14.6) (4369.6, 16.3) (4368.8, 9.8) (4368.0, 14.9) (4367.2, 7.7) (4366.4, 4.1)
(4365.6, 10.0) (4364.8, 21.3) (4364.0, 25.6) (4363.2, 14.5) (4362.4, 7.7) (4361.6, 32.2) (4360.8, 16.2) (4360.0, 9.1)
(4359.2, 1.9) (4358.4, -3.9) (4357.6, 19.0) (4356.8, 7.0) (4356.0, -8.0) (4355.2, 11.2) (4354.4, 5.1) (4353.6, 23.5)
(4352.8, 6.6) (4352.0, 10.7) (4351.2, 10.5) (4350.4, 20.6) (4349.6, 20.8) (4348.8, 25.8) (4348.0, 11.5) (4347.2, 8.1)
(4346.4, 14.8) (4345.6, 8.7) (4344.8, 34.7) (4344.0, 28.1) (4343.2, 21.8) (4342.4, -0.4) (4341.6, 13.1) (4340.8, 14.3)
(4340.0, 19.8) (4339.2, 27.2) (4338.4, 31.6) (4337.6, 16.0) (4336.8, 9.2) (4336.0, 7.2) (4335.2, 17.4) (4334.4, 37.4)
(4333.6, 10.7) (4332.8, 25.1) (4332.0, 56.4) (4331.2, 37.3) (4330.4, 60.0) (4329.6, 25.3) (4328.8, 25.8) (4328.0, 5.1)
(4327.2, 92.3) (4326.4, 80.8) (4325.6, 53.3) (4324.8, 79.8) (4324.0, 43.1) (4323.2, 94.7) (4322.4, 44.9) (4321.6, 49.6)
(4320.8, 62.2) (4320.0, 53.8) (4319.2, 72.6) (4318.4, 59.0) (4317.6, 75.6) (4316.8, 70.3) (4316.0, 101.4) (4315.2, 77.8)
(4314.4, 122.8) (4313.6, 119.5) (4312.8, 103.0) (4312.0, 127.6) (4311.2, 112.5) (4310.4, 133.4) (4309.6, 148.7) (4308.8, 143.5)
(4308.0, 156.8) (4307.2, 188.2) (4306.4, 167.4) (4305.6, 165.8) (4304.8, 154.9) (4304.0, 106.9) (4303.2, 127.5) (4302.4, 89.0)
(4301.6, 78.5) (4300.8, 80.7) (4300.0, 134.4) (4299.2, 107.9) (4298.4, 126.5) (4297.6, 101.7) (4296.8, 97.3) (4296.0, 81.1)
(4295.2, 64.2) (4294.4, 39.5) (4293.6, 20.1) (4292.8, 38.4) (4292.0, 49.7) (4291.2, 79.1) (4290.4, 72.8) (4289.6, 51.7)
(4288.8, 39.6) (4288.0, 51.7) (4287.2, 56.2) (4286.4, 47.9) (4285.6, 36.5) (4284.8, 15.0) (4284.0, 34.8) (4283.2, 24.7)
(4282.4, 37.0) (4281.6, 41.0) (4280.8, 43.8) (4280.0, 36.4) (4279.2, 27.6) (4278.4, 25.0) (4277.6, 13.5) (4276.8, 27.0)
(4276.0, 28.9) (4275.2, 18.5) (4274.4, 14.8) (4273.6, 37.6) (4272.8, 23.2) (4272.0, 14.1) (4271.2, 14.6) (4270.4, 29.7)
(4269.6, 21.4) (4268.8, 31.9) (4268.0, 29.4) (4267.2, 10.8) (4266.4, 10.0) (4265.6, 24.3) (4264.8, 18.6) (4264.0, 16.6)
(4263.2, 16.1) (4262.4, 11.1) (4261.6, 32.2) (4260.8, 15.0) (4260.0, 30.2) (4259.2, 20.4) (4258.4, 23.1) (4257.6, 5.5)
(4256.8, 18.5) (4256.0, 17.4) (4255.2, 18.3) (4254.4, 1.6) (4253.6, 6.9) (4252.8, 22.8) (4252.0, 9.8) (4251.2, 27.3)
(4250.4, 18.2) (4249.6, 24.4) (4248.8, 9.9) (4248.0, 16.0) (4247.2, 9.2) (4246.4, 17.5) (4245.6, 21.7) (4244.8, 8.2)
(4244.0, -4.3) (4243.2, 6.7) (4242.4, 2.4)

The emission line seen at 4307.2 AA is Lyman alpha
